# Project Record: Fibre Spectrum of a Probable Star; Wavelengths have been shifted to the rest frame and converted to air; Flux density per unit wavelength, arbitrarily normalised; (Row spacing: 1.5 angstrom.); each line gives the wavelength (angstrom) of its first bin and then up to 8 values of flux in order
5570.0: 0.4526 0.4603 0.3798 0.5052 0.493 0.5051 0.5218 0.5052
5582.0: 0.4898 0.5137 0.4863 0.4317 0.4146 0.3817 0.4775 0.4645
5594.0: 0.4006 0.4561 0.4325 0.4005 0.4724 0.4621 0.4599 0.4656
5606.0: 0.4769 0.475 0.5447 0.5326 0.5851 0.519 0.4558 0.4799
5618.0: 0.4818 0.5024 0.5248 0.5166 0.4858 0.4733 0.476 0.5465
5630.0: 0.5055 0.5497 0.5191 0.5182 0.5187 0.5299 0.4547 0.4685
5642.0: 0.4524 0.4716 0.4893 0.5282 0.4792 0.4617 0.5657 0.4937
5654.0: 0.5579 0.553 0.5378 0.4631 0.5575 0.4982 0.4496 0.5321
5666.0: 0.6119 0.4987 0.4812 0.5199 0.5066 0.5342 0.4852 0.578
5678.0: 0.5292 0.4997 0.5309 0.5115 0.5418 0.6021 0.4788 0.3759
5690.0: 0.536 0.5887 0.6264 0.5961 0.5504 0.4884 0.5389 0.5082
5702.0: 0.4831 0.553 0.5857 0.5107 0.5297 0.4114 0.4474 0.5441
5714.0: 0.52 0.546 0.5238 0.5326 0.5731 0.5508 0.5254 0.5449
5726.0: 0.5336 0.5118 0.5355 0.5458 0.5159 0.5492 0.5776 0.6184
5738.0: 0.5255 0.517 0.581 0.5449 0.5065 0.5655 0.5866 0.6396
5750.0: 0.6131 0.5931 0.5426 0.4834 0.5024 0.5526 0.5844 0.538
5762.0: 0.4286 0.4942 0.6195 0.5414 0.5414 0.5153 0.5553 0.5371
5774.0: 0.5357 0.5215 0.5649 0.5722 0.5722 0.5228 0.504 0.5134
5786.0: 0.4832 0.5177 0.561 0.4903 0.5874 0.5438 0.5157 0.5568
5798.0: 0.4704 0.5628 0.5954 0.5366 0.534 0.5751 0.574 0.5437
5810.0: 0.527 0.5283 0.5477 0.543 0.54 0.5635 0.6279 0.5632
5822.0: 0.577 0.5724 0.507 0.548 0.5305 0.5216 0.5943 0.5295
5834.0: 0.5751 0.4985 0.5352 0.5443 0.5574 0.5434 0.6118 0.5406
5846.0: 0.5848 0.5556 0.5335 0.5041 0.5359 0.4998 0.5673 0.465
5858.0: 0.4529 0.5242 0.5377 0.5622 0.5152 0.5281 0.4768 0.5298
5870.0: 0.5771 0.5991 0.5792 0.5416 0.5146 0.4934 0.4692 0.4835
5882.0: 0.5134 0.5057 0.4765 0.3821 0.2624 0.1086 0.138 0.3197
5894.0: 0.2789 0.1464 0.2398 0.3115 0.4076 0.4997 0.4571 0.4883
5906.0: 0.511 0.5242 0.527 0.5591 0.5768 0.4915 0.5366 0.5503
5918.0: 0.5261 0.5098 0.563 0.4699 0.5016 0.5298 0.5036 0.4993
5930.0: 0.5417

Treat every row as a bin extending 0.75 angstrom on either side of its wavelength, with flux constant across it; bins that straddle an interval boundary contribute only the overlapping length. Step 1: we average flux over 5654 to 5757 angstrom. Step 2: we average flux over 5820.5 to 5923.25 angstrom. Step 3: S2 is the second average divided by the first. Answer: 0.9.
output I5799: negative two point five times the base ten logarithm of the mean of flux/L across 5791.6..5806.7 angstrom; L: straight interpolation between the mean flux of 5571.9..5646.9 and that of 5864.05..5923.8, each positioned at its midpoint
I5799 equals -0.18 mag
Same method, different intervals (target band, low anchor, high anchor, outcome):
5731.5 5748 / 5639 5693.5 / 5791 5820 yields -0.043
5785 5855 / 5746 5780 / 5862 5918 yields -0.085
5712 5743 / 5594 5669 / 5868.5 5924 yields -0.133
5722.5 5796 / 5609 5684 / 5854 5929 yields -0.109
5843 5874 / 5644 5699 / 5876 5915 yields -0.238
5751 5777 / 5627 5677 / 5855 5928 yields -0.095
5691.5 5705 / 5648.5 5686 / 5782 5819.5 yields -0.042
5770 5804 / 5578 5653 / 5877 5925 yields -0.183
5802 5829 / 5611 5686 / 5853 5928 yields -0.150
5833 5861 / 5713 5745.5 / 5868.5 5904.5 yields -0.206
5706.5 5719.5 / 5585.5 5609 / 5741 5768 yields 0.031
